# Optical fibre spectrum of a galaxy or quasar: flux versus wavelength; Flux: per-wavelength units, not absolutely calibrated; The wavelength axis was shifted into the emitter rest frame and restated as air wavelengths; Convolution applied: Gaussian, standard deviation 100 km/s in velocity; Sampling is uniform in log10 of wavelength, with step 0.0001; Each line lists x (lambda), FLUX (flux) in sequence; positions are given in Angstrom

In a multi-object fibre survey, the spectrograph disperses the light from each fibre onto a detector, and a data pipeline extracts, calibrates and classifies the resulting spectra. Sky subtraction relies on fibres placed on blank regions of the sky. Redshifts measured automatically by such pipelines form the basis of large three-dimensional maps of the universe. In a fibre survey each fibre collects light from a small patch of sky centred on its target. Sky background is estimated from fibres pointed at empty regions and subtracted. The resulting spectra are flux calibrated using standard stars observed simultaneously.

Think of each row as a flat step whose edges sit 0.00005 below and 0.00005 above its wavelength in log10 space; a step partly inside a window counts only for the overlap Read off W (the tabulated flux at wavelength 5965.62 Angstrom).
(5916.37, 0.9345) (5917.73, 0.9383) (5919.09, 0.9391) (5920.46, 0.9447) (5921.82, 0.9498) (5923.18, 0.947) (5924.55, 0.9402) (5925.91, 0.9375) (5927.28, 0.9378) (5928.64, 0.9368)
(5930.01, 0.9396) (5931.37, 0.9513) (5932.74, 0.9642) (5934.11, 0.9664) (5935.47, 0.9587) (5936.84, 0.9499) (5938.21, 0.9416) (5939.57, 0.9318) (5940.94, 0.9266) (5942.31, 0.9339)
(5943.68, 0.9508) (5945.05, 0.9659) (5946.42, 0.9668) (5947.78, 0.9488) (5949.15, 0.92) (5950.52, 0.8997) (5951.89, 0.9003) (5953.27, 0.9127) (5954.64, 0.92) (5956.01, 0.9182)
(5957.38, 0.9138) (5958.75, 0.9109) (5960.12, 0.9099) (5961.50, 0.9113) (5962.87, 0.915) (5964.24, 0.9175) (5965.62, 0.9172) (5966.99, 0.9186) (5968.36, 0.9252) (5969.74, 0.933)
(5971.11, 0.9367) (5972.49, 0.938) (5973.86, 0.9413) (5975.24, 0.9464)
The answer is 0.9172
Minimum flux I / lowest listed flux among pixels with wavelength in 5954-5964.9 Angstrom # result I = 0.9099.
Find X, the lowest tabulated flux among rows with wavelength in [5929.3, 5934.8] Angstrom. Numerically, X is 0.9396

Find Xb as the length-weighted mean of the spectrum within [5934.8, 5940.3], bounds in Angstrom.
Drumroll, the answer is 0.945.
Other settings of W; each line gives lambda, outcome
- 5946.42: 0.9668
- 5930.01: 0.9396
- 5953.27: 0.9127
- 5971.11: 0.9367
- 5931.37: 0.9513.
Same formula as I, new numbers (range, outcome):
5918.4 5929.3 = 0.9368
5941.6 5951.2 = 0.8997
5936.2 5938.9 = 0.9416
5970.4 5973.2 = 0.9367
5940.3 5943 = 0.9266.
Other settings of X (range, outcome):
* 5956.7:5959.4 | 0.9109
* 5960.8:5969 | 0.9113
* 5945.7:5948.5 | 0.9488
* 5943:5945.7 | 0.9508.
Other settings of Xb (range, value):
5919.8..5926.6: 0.944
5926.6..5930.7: 0.939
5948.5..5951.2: 0.91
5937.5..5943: 0.933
